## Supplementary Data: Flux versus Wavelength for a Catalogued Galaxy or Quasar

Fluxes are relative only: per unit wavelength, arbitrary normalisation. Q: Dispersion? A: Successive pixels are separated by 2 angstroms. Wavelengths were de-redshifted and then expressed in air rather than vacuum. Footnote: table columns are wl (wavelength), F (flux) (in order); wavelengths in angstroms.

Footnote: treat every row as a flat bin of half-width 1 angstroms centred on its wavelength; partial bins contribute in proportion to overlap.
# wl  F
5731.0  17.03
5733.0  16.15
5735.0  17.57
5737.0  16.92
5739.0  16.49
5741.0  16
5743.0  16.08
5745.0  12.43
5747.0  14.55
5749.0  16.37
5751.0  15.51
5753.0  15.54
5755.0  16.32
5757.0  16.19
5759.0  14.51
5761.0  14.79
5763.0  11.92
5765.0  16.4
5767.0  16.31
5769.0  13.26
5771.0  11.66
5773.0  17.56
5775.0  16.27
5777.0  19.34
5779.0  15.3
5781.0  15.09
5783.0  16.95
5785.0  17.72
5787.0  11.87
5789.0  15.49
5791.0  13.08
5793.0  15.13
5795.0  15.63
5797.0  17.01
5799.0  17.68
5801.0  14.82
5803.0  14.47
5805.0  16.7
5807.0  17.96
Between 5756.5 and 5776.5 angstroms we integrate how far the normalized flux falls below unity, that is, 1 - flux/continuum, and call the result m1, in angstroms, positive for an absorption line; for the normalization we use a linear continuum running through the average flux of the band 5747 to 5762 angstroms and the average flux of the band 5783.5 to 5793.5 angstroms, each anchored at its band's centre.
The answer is 0.38 angstroms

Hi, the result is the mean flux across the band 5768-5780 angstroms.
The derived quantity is 15.6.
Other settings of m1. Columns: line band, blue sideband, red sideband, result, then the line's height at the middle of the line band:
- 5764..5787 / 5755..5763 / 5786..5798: -1.6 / 14.8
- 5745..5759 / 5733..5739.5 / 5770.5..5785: 1.0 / 16.7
